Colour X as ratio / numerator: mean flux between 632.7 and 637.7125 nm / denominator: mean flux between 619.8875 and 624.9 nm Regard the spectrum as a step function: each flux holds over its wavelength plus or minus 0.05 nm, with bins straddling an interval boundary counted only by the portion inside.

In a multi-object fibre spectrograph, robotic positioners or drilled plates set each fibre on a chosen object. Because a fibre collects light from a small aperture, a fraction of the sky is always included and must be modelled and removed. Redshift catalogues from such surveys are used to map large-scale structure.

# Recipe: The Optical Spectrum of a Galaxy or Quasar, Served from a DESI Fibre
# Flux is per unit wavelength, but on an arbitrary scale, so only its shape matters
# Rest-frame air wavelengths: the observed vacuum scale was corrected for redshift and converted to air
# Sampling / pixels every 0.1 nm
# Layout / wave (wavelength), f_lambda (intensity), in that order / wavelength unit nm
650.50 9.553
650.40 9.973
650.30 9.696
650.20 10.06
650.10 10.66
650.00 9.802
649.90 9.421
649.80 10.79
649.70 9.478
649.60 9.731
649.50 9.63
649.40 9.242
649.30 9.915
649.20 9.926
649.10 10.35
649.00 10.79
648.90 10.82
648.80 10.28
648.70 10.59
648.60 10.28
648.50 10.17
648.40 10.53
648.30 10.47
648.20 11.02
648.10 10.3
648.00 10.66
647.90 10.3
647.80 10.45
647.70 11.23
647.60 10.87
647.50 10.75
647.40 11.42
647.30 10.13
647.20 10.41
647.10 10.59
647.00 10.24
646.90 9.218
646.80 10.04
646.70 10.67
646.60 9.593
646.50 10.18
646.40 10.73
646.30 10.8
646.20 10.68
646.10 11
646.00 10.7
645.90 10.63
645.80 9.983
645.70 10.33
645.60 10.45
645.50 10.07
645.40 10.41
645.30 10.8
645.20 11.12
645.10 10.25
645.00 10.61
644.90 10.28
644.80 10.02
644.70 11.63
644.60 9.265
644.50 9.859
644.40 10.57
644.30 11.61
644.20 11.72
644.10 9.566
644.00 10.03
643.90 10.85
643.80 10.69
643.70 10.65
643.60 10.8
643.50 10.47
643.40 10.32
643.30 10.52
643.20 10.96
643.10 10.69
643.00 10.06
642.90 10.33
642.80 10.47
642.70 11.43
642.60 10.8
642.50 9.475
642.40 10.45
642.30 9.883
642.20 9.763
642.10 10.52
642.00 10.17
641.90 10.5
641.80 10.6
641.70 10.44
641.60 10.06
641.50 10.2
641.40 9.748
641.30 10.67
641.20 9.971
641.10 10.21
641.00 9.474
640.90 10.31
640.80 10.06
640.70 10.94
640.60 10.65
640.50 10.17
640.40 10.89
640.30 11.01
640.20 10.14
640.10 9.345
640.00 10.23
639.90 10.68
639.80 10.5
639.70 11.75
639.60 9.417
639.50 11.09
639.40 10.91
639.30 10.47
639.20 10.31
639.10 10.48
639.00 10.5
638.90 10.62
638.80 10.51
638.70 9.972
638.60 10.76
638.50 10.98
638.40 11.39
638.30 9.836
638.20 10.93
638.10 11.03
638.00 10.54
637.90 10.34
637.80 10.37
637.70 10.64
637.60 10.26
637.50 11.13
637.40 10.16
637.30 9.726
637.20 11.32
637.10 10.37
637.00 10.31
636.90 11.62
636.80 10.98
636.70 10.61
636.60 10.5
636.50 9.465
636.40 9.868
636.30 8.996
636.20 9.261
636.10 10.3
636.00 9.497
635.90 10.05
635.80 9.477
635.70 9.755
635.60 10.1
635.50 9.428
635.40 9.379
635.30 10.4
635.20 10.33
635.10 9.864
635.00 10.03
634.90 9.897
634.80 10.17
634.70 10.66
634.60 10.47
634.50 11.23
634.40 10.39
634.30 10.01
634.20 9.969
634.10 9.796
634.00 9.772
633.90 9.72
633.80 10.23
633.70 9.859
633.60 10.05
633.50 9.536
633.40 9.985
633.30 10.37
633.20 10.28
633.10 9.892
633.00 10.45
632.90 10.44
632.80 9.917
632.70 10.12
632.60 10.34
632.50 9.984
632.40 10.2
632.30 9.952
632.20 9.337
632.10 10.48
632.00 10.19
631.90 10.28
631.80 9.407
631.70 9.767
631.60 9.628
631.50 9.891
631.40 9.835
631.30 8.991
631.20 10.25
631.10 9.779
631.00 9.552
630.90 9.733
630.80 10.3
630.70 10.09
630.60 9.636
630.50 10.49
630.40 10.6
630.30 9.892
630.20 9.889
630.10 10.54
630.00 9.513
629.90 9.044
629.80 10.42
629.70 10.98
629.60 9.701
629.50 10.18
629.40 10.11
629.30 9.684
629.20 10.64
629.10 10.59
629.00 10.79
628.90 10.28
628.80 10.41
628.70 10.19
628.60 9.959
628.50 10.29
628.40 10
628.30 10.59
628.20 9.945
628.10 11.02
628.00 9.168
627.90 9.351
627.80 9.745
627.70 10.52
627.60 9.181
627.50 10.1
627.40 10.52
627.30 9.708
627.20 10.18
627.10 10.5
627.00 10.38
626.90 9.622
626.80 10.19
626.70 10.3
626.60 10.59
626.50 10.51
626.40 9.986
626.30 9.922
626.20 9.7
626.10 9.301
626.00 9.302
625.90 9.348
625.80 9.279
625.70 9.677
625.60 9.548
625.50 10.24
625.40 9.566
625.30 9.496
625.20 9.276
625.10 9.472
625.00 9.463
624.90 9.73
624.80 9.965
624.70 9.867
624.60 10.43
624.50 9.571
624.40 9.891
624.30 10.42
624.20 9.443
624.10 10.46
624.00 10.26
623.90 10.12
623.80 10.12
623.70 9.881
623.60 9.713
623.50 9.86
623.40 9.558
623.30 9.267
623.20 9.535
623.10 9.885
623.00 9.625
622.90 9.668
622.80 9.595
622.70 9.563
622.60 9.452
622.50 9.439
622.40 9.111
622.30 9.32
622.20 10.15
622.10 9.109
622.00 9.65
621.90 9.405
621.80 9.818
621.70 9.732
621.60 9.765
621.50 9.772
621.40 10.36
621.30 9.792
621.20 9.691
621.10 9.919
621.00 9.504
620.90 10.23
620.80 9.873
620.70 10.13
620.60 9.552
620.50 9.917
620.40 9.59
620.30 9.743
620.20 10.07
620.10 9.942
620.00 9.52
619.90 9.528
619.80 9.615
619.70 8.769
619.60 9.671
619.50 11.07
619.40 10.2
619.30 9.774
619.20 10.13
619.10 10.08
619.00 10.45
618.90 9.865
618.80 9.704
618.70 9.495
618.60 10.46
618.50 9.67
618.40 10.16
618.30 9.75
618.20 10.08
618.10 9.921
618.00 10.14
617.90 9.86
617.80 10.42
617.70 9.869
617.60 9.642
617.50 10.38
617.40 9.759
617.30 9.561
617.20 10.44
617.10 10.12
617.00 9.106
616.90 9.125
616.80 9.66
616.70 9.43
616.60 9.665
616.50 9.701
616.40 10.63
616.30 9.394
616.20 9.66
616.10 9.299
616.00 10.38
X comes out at 1.04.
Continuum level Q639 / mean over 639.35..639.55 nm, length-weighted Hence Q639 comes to 11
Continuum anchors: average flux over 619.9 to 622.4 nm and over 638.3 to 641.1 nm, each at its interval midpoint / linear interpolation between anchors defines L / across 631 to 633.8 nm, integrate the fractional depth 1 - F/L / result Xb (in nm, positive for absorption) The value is 0.06 nm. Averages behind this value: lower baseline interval 9.75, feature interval 9.97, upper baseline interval 10.5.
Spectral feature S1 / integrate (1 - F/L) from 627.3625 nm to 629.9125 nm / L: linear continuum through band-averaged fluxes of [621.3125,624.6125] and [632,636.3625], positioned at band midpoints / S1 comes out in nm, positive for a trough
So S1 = -0.068 nm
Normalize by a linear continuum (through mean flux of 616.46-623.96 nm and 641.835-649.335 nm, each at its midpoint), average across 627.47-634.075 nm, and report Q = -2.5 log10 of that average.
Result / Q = 0.005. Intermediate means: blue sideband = 9.79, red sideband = 10.5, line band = 10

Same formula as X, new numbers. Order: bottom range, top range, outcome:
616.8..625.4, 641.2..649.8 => 1.06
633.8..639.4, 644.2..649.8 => 1.01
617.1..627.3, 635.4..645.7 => 1.06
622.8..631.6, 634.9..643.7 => 1.04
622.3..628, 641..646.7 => 1.06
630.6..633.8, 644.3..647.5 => 1.05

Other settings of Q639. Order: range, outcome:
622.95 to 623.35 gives 9.58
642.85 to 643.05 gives 10.2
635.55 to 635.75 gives 9.93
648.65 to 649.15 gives 10.6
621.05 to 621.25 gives 9.81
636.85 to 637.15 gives 10.8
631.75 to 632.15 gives 10.1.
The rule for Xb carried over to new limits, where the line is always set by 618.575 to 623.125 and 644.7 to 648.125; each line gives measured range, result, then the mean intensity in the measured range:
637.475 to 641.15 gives -0.08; 10.5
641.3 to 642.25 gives 0.01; 10.2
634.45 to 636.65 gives 0.05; 9.96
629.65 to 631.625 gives 0.02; 9.96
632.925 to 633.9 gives 0.01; 10.1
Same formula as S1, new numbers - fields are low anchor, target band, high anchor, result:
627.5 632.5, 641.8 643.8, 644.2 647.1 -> -0.01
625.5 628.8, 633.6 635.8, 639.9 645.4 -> 0.03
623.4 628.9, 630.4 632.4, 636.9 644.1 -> 0.04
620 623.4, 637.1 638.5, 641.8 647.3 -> -0.05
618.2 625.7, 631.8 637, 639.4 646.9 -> 0.05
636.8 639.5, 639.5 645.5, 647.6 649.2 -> 0.09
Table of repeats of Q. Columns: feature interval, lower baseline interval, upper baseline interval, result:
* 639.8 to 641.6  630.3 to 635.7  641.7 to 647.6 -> 0.00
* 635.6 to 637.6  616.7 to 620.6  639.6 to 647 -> 0.01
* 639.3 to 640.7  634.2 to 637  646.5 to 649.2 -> -0.03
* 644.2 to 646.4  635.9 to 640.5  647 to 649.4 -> -0.01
